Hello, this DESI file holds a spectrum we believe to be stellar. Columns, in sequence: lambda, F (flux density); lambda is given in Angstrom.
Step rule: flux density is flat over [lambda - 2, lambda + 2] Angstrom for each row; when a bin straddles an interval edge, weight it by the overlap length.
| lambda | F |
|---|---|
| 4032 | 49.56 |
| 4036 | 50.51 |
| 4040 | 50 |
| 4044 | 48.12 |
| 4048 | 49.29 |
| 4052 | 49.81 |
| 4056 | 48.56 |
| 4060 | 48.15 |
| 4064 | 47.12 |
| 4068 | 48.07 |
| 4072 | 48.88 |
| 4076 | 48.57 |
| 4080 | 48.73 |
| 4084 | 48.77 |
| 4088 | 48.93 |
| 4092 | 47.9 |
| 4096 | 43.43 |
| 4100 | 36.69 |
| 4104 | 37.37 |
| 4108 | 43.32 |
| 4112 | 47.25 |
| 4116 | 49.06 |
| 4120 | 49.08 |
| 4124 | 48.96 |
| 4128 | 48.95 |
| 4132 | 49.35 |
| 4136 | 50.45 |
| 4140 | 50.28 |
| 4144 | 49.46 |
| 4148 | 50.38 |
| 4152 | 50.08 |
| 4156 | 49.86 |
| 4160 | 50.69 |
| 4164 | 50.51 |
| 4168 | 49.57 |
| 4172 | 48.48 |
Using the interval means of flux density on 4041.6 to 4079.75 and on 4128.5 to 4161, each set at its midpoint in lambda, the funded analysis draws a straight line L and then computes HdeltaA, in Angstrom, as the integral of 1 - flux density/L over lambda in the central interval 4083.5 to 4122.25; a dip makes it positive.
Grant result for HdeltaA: 3.3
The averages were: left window 48.5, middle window 45.1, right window 50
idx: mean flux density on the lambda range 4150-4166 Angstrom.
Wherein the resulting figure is 50.3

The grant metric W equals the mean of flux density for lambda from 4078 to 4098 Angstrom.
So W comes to 47.6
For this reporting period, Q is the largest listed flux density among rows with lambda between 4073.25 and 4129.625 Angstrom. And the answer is 49.08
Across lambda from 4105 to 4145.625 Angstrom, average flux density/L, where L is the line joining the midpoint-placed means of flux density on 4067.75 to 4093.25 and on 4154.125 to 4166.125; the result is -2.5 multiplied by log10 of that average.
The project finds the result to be 0.03 mag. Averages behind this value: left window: 48.6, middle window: 48.3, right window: 50.4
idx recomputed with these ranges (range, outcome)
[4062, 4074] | 48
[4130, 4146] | 49.9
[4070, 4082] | 48.7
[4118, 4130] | 49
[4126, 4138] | 49.6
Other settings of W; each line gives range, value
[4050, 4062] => 48.8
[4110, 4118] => 48.2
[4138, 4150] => 50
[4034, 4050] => 49.5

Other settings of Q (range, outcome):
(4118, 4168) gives 50.69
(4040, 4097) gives 50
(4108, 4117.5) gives 49.06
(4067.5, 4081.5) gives 48.88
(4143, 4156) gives 50.38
